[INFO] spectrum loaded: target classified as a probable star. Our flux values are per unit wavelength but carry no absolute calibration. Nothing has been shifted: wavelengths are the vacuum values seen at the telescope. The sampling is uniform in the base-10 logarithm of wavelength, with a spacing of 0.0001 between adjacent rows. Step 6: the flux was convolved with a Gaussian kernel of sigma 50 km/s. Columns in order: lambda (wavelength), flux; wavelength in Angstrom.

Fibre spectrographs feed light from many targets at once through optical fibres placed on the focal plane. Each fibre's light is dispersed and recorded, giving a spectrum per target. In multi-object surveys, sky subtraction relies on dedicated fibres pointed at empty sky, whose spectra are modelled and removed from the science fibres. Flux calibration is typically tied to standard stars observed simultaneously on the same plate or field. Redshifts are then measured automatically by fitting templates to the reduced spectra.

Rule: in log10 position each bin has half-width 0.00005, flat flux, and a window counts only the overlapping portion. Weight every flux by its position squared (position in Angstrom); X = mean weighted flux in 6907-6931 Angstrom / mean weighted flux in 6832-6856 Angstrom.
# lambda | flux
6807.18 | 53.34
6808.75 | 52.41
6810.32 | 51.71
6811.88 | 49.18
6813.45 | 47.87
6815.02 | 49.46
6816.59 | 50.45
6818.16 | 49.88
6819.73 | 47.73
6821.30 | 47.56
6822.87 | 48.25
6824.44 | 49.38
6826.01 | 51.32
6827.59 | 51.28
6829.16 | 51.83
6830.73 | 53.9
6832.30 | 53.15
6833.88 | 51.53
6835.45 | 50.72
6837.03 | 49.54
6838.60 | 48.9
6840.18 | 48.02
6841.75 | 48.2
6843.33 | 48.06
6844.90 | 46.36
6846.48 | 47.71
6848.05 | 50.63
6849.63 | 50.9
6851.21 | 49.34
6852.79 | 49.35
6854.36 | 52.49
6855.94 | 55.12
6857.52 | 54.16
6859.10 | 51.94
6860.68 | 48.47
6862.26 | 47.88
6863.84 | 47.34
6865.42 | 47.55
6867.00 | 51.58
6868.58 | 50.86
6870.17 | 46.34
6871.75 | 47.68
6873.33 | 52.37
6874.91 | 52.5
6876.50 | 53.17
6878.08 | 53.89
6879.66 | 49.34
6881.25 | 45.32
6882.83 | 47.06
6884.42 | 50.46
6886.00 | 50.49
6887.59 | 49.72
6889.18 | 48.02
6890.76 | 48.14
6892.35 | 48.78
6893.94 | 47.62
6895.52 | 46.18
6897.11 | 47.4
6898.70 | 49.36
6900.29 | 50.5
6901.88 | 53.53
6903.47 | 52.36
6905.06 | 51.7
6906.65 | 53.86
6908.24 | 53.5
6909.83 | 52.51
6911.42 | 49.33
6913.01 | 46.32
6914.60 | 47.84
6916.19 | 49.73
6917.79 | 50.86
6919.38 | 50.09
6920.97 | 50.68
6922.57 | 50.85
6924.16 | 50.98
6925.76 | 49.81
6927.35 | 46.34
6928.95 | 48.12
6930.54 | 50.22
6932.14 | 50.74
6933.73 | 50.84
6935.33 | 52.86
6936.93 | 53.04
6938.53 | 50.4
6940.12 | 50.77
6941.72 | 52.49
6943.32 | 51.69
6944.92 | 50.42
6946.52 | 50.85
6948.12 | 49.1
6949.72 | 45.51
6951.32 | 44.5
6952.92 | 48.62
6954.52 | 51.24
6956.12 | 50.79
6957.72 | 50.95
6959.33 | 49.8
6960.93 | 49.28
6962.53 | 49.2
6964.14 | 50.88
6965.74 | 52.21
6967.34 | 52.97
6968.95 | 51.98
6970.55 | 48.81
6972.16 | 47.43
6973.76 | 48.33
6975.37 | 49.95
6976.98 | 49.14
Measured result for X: 1.02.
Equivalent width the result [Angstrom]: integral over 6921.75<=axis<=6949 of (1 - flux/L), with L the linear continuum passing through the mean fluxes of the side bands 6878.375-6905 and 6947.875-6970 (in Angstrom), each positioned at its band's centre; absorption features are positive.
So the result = -0.5 Angstrom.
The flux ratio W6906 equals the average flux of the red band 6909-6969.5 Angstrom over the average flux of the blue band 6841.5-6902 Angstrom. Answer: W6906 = 1.0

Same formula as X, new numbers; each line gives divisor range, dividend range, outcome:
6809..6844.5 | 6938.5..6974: 1.04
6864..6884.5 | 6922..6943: 1.03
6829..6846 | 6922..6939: 1.04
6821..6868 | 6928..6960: 1.03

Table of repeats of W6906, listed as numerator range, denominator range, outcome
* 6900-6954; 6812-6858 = 1.01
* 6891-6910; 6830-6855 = 1.01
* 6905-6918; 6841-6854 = 1.03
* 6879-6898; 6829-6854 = 0.97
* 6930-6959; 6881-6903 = 1.03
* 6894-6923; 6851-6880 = 0.99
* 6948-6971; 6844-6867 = 1.00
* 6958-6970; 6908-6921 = 1.02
